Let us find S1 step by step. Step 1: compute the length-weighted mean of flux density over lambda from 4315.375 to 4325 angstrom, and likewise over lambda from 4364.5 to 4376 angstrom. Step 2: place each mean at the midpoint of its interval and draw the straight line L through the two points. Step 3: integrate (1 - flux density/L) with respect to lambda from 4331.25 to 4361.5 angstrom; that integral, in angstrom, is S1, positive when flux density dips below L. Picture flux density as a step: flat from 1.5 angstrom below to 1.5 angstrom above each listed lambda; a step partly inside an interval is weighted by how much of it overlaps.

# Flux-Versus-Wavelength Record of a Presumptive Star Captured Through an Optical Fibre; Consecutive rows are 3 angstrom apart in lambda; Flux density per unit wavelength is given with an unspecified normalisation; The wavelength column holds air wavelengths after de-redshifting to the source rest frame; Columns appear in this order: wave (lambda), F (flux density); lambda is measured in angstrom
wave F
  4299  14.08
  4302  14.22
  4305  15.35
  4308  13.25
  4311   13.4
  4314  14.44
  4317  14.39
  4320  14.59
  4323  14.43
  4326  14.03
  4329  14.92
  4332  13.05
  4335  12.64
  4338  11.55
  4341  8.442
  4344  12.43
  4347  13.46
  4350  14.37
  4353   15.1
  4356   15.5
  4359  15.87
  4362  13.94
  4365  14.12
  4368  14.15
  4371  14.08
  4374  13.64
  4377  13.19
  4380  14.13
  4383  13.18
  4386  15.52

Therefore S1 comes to 1.9 angstrom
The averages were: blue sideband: 14.4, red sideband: 14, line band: 13.3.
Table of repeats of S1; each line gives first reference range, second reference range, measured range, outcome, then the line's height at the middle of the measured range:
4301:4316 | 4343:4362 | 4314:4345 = 2.5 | 14.3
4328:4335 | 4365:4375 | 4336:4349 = 2.0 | 13.7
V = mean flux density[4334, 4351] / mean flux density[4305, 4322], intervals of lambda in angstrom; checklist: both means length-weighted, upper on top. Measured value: 0.85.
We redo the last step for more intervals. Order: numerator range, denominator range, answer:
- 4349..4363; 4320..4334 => 1.06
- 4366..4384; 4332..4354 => 1.10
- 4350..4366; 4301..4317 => 1.05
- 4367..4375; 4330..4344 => 1.20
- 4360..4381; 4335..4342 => 1.31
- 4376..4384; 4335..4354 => 1.08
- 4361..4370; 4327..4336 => 1.03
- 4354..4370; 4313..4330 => 1.02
